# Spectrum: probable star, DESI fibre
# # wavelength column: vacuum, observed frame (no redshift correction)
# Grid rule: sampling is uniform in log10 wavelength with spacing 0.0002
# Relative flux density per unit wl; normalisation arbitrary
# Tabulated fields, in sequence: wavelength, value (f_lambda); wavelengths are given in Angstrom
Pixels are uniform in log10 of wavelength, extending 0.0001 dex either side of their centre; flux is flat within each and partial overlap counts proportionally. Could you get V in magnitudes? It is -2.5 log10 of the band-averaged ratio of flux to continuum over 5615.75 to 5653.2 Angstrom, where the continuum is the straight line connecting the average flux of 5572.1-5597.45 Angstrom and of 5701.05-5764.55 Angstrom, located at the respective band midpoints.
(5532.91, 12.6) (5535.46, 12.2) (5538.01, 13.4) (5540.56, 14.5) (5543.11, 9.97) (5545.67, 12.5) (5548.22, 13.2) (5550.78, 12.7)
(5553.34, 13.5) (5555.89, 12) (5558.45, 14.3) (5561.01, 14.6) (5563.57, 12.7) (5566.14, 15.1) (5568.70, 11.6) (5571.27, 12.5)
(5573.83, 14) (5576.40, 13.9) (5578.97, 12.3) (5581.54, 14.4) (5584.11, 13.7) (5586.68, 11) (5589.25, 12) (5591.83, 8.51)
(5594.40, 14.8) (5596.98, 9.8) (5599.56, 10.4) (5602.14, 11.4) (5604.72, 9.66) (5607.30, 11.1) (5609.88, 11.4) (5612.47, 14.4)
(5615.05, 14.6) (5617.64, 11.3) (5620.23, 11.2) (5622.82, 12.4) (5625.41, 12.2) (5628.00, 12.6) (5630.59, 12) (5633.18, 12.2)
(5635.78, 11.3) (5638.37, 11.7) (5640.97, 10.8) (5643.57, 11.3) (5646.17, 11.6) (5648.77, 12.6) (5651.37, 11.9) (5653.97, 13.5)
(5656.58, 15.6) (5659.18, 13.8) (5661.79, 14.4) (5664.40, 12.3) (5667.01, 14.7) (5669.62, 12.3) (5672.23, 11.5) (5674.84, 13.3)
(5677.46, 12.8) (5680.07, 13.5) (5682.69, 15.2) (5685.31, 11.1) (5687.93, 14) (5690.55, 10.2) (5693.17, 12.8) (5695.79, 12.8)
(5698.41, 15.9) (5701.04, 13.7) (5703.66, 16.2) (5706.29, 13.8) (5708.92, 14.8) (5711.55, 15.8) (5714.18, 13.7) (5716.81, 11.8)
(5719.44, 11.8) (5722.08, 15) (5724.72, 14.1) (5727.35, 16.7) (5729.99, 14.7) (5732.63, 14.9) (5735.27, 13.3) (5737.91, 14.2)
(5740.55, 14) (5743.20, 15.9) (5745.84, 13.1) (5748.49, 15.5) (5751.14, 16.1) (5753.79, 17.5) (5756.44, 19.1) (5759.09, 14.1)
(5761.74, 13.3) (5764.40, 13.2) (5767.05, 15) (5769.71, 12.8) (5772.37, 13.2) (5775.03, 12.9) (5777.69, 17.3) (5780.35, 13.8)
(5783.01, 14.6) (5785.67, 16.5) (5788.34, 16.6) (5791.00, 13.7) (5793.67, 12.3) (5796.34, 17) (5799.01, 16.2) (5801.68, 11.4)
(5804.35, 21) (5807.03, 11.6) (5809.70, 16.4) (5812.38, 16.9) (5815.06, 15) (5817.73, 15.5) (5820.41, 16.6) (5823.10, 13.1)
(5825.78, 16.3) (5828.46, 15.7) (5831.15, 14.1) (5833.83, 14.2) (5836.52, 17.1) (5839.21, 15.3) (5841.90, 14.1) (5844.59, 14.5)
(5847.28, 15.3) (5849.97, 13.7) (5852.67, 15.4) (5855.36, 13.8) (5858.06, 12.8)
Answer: 0.121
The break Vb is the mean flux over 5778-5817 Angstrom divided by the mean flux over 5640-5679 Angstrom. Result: 1.19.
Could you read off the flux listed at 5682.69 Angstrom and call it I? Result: 15.2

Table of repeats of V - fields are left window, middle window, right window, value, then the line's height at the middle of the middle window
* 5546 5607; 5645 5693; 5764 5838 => 0.043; 13.5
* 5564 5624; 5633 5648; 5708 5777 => 0.132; 12.9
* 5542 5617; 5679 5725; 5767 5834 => 0.017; 13.9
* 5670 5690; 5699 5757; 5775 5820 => -0.065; 13.9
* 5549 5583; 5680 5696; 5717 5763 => 0.132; 14.4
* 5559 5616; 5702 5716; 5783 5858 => -0.067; 13.8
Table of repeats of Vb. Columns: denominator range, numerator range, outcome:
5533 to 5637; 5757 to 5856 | 1.20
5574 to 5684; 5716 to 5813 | 1.19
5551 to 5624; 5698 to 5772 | 1.17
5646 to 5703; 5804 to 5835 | 1.16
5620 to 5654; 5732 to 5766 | 1.25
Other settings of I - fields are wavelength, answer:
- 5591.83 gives 8.51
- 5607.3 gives 11.1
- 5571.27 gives 12.5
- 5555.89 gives 12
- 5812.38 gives 16.9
